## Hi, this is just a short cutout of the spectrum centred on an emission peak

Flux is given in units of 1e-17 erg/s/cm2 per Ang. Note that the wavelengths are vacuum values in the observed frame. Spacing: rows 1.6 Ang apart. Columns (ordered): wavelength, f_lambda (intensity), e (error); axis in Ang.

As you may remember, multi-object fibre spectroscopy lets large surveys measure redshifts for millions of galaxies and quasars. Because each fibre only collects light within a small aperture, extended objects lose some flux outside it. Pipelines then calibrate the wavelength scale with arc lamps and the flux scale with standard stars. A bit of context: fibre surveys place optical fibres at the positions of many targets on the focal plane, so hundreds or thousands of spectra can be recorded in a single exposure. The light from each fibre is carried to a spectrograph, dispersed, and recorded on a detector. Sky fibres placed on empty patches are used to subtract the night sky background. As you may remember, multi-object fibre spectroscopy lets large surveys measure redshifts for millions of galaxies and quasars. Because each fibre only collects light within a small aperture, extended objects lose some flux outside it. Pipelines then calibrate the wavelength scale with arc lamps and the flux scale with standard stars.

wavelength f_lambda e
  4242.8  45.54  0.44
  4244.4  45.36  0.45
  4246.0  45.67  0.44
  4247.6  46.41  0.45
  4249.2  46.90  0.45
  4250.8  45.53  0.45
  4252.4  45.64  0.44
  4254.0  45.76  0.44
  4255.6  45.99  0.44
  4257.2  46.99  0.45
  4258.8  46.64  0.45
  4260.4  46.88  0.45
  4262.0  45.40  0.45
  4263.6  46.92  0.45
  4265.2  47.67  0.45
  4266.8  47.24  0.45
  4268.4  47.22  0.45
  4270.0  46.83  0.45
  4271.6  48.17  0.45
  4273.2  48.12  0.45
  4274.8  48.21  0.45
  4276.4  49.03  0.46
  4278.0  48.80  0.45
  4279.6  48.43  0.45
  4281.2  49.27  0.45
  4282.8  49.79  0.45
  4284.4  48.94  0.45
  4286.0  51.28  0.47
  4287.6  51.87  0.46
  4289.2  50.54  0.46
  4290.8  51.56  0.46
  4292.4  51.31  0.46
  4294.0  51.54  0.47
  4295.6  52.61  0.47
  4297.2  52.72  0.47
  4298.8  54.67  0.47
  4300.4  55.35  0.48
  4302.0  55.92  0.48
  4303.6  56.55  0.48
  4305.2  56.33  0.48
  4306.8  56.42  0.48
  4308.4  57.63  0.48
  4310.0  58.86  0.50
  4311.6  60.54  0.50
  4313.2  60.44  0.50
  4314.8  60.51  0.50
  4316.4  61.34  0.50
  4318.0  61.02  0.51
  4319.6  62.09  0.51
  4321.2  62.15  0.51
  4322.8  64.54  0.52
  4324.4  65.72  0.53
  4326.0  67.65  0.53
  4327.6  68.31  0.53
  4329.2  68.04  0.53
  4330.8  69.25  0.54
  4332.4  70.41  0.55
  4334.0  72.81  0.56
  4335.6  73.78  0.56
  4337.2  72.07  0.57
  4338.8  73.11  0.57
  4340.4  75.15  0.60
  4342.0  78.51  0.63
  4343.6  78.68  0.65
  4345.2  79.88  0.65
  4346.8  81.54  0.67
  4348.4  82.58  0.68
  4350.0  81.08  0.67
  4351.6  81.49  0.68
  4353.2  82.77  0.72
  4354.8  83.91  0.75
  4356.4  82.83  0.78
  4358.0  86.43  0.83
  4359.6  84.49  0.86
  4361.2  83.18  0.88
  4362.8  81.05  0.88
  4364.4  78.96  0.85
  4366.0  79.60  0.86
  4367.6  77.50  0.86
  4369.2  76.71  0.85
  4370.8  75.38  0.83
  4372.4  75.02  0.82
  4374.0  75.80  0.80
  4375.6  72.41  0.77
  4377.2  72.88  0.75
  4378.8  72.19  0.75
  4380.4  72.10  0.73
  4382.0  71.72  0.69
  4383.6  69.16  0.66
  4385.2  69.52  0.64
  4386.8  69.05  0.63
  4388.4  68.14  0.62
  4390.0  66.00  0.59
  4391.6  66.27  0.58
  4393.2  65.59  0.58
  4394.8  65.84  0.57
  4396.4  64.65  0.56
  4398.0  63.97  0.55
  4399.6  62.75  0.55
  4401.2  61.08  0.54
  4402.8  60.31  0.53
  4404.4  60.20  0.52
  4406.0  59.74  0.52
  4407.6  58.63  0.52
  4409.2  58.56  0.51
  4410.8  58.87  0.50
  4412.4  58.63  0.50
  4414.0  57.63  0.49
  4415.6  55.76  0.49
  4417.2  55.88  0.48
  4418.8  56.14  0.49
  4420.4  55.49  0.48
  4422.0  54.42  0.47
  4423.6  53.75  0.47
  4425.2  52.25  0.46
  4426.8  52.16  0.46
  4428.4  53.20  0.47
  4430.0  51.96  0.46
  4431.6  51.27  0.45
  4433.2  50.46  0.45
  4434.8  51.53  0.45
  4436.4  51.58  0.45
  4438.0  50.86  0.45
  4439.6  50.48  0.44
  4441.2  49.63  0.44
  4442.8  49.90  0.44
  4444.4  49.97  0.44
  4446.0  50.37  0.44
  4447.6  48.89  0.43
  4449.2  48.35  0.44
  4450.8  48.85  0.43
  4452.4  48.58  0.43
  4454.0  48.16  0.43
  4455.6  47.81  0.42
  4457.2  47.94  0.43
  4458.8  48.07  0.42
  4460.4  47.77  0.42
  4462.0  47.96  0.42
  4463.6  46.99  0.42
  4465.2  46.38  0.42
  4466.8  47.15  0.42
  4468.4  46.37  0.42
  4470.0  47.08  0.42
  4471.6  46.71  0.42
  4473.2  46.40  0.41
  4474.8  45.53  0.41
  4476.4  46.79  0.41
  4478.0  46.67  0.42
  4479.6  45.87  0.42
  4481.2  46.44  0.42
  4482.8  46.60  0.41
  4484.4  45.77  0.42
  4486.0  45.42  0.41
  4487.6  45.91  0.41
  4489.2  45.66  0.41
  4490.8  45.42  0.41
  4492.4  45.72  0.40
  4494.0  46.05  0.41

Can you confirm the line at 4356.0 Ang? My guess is C IV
